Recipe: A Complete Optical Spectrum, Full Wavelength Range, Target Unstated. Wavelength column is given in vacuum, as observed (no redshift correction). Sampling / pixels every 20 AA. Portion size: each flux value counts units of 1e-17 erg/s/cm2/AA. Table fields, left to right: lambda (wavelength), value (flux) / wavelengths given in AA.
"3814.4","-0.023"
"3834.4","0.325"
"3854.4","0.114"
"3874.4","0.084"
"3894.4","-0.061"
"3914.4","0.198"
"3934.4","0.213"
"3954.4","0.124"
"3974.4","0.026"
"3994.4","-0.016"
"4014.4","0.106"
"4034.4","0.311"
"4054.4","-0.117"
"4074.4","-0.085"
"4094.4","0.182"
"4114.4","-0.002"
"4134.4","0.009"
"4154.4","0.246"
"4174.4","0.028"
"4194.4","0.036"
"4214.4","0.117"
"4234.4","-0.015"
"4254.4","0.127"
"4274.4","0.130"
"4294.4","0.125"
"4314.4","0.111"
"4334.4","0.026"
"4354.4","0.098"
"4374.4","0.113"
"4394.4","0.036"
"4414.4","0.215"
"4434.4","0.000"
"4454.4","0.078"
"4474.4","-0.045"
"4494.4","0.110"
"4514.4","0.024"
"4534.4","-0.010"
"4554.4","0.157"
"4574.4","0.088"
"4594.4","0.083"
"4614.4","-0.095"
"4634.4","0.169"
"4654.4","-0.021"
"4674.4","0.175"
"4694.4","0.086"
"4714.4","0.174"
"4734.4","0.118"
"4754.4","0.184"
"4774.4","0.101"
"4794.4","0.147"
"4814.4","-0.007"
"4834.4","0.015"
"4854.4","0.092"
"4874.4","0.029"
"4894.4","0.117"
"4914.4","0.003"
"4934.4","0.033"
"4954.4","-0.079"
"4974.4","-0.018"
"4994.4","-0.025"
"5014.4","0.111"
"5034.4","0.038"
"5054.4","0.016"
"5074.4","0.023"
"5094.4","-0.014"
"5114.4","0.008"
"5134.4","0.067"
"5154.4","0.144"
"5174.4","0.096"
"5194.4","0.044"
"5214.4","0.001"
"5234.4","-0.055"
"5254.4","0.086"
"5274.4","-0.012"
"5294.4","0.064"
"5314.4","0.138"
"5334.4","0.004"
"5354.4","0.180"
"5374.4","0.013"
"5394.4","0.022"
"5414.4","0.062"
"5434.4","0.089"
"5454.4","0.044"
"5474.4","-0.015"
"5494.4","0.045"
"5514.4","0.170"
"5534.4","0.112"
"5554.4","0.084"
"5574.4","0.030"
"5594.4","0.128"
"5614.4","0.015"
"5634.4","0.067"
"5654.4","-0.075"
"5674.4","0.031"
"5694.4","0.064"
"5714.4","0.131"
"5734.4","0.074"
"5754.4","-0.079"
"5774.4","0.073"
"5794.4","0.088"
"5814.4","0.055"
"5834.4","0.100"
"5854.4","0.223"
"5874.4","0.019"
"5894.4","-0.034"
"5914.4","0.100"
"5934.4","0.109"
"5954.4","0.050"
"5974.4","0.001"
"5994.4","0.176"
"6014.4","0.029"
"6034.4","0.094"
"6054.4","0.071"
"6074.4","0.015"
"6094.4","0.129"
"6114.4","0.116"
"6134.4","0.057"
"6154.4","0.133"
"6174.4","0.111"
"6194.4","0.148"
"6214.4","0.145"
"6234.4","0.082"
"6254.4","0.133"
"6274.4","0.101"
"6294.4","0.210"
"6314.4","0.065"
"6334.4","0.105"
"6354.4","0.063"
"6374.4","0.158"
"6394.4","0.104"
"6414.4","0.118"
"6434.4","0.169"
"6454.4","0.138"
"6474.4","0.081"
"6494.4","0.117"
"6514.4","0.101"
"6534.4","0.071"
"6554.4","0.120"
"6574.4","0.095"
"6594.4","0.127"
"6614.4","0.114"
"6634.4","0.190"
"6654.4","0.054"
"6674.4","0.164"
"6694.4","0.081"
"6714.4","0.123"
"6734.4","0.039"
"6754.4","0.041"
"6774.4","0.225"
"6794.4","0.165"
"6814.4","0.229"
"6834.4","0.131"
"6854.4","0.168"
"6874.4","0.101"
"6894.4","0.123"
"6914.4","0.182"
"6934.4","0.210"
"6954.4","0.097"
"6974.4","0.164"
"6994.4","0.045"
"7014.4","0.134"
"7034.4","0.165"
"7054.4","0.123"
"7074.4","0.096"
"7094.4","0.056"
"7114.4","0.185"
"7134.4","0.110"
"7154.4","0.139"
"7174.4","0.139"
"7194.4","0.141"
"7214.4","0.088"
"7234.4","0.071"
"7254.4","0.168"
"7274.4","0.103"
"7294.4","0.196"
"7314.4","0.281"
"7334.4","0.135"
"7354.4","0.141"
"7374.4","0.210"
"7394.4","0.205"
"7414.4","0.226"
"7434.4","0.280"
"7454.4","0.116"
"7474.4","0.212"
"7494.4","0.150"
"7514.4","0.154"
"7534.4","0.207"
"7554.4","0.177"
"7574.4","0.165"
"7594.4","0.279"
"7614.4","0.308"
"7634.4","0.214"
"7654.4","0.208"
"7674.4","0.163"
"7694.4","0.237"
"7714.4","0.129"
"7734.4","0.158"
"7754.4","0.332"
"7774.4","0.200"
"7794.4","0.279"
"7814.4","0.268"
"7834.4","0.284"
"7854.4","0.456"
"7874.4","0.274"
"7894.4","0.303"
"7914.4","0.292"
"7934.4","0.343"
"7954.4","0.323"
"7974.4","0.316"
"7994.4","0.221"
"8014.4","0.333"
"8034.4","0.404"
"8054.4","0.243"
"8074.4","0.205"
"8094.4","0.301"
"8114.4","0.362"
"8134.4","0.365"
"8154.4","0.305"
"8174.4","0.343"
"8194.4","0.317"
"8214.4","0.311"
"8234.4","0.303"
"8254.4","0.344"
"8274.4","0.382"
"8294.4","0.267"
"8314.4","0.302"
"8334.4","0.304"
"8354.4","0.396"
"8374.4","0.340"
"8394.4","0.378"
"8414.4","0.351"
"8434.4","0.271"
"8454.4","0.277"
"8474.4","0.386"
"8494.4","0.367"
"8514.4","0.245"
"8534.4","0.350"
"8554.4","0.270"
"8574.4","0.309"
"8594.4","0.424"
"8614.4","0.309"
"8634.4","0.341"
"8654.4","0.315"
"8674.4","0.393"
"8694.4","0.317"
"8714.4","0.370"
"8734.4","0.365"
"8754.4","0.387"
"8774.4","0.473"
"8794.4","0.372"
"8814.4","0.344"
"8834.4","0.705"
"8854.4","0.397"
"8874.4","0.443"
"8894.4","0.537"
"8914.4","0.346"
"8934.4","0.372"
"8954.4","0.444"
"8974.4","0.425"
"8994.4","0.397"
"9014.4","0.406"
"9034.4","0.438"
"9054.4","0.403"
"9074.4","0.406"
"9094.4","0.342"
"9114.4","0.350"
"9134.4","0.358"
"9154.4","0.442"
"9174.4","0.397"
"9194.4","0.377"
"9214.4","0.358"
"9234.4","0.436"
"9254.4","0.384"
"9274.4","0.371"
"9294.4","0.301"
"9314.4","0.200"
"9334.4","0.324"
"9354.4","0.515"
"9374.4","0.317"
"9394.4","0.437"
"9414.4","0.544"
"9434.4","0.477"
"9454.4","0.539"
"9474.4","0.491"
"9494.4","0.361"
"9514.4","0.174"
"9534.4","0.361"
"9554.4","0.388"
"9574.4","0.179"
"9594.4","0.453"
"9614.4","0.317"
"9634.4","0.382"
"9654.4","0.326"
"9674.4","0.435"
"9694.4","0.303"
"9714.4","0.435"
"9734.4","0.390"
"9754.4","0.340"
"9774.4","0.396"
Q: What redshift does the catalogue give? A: 0.963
